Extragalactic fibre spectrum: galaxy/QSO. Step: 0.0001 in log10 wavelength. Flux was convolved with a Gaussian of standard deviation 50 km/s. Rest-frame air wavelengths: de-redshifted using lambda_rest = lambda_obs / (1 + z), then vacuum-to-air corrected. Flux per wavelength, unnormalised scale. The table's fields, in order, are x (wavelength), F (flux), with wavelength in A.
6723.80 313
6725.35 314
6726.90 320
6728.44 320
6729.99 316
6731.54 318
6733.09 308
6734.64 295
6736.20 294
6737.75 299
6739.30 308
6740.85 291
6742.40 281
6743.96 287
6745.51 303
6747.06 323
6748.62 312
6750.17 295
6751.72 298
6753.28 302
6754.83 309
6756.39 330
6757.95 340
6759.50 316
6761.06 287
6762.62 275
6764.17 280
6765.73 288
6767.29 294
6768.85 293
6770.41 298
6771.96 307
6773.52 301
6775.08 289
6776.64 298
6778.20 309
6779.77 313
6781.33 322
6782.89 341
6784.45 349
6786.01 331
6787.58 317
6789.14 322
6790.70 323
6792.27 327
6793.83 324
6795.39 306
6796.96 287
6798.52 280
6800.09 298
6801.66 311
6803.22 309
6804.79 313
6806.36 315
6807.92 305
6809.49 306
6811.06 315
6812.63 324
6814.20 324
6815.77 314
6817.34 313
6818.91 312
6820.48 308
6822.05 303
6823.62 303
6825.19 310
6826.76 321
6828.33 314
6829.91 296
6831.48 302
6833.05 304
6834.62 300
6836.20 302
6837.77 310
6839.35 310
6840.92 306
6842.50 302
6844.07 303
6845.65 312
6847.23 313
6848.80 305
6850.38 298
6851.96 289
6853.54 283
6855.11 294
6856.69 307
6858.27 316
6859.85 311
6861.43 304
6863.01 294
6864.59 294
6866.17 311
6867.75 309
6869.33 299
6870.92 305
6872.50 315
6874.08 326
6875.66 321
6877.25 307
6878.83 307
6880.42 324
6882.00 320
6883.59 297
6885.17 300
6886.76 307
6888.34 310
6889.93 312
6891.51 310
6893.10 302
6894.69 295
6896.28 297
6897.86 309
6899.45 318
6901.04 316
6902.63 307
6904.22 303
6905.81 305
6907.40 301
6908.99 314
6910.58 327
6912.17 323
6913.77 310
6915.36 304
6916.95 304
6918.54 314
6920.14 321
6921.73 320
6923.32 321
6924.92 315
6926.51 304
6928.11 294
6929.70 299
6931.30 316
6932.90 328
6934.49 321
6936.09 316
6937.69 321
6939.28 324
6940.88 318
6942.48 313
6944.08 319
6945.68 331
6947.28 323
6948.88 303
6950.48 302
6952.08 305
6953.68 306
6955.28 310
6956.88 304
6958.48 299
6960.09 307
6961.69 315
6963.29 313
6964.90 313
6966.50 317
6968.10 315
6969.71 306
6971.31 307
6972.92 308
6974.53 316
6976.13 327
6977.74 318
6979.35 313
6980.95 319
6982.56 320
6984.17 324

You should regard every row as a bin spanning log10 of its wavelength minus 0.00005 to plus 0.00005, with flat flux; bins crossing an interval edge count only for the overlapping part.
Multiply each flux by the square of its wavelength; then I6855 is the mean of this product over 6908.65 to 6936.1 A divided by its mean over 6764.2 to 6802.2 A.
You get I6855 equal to 1.06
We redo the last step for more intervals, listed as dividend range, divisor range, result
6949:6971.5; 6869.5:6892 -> 1.01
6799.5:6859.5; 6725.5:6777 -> 1.04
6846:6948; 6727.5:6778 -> 1.07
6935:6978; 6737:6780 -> 1.10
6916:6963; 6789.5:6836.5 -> 1.05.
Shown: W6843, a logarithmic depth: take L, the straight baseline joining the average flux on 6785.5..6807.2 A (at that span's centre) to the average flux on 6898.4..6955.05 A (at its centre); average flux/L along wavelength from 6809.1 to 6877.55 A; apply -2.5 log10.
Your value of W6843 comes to 0.02 mag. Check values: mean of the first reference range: 311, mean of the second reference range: 313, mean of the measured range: 307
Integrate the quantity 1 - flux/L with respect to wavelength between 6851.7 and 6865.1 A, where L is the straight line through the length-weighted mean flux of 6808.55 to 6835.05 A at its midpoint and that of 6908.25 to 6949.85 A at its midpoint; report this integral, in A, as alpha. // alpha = 0.5 A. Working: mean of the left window 310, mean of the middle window 300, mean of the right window 315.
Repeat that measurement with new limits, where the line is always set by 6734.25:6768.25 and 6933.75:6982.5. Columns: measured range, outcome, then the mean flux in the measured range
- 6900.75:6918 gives 0.0 A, 310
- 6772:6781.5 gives -0.1 A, 304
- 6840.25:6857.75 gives 0.3 A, 301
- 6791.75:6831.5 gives -0.7 A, 309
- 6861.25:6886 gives 0.0 A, 308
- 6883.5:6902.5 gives 0.2 A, 307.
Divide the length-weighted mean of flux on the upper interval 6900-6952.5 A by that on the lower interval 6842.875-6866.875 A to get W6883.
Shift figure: 1.04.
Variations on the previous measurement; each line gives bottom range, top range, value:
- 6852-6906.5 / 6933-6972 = 1.02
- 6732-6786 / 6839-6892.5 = 1.01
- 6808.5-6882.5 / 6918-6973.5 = 1.02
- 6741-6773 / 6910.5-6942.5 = 1.05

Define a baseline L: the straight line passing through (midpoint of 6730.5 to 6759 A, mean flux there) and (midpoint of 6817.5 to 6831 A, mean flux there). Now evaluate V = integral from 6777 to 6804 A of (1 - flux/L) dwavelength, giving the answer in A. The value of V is -0.7 A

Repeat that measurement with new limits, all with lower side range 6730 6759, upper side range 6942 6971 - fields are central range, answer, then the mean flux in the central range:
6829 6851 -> 0.2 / 305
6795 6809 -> 0.2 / 303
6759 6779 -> 0.7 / 295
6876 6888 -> 0.0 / 309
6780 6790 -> -0.7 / 330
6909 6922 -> -0.2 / 315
